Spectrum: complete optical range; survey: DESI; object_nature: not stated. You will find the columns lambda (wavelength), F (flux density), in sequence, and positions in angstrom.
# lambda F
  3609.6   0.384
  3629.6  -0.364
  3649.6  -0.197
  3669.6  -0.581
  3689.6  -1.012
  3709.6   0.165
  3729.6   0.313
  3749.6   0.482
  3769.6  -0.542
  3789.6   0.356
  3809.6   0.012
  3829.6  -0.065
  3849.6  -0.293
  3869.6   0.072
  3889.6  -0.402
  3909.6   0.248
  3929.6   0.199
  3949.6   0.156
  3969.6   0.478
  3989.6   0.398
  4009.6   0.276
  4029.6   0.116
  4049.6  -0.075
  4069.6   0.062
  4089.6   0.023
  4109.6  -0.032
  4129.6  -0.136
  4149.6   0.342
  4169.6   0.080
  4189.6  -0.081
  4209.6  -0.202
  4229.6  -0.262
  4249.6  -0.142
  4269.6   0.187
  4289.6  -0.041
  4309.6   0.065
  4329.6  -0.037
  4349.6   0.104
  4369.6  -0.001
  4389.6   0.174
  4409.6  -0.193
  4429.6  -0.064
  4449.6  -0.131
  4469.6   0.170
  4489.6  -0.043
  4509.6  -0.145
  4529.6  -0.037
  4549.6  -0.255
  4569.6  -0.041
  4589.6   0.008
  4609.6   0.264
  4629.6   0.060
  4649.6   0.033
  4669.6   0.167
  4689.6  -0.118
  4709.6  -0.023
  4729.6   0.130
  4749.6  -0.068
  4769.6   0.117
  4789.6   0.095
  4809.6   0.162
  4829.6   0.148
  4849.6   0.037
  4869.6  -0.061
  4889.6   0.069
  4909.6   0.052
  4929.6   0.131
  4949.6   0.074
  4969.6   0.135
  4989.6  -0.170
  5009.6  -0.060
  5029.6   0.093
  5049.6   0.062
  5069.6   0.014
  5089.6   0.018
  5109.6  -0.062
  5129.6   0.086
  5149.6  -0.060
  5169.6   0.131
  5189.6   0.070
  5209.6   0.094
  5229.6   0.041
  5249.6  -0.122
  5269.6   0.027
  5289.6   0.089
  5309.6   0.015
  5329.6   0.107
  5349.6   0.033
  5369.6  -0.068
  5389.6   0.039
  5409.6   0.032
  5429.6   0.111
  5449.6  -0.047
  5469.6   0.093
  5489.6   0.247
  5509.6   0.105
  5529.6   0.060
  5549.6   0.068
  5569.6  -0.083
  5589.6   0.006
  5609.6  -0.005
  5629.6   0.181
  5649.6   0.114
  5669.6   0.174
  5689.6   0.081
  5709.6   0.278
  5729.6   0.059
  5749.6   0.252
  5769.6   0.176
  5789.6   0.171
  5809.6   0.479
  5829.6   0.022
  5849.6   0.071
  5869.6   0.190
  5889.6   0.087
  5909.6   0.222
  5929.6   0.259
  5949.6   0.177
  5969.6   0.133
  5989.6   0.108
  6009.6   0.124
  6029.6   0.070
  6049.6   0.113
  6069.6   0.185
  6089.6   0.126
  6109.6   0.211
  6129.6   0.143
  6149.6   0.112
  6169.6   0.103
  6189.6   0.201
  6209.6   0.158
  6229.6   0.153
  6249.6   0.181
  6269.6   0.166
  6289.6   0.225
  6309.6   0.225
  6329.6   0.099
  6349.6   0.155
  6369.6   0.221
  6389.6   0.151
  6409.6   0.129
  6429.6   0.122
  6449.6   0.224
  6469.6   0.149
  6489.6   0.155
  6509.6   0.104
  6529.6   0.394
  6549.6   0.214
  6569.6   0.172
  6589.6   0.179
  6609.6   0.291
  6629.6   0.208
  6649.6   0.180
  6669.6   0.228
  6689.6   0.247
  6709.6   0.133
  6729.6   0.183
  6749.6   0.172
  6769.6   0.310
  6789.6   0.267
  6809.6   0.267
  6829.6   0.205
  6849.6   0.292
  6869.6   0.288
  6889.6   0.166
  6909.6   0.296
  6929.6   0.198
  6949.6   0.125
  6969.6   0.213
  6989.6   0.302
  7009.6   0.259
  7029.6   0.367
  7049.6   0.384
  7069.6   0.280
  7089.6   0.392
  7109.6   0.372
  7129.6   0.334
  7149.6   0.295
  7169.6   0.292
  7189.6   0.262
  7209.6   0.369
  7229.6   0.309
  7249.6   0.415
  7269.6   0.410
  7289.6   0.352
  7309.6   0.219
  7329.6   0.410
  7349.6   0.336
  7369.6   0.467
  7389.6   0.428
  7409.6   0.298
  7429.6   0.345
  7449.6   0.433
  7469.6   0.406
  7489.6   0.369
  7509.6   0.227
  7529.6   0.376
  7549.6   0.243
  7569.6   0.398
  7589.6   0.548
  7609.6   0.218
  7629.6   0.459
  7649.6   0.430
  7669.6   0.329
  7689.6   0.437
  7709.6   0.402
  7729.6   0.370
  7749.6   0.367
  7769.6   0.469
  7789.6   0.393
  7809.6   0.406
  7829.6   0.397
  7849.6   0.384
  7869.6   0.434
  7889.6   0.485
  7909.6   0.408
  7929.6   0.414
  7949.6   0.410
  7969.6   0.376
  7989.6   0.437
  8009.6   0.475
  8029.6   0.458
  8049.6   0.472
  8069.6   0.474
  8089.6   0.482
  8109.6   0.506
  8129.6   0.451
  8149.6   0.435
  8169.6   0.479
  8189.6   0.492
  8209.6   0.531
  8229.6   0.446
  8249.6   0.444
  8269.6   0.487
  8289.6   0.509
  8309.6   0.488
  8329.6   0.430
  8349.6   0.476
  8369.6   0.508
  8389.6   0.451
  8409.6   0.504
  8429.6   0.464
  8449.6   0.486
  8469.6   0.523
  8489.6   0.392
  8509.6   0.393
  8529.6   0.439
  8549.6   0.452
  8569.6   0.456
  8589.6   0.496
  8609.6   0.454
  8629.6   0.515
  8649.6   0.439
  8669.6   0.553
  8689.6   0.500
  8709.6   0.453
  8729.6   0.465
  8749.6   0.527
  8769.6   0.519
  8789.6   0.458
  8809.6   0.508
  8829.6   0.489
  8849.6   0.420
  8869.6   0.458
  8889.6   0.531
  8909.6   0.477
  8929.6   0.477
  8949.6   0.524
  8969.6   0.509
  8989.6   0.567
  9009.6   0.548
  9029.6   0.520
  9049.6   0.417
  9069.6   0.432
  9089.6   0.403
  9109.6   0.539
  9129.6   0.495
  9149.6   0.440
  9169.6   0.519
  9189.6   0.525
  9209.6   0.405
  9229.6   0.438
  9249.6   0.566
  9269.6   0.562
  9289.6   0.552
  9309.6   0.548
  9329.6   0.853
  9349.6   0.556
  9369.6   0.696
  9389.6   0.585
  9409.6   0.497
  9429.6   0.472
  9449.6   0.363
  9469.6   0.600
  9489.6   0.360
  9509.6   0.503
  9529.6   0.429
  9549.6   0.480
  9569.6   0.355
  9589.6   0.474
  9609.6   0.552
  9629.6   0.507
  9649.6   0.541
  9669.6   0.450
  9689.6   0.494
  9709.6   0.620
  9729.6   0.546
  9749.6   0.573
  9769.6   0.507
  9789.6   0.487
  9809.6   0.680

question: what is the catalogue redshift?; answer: 0.75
